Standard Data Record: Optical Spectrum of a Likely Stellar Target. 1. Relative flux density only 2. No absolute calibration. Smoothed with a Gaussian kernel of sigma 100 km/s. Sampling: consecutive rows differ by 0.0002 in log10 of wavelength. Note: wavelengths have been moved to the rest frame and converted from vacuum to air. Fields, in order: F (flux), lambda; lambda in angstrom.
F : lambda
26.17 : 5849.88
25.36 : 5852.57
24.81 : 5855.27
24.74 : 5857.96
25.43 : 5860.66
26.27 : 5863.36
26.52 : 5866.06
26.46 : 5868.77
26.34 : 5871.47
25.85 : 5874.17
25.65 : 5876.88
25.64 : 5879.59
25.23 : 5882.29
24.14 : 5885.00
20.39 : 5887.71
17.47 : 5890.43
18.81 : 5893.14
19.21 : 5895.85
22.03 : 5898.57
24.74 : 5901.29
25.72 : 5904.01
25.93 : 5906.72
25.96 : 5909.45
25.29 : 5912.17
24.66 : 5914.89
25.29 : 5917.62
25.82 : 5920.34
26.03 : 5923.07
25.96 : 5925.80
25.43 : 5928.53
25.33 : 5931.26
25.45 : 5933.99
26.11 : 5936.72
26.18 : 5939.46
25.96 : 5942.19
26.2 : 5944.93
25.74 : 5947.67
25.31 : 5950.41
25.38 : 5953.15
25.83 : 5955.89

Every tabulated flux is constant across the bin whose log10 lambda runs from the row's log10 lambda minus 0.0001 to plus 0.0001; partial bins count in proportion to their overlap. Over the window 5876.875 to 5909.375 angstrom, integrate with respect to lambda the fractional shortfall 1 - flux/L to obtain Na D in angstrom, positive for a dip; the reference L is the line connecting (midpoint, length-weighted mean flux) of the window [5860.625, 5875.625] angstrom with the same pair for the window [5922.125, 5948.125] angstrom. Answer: 3.9 angstrom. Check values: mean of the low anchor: 26.2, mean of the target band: 22.9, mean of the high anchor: 25.8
